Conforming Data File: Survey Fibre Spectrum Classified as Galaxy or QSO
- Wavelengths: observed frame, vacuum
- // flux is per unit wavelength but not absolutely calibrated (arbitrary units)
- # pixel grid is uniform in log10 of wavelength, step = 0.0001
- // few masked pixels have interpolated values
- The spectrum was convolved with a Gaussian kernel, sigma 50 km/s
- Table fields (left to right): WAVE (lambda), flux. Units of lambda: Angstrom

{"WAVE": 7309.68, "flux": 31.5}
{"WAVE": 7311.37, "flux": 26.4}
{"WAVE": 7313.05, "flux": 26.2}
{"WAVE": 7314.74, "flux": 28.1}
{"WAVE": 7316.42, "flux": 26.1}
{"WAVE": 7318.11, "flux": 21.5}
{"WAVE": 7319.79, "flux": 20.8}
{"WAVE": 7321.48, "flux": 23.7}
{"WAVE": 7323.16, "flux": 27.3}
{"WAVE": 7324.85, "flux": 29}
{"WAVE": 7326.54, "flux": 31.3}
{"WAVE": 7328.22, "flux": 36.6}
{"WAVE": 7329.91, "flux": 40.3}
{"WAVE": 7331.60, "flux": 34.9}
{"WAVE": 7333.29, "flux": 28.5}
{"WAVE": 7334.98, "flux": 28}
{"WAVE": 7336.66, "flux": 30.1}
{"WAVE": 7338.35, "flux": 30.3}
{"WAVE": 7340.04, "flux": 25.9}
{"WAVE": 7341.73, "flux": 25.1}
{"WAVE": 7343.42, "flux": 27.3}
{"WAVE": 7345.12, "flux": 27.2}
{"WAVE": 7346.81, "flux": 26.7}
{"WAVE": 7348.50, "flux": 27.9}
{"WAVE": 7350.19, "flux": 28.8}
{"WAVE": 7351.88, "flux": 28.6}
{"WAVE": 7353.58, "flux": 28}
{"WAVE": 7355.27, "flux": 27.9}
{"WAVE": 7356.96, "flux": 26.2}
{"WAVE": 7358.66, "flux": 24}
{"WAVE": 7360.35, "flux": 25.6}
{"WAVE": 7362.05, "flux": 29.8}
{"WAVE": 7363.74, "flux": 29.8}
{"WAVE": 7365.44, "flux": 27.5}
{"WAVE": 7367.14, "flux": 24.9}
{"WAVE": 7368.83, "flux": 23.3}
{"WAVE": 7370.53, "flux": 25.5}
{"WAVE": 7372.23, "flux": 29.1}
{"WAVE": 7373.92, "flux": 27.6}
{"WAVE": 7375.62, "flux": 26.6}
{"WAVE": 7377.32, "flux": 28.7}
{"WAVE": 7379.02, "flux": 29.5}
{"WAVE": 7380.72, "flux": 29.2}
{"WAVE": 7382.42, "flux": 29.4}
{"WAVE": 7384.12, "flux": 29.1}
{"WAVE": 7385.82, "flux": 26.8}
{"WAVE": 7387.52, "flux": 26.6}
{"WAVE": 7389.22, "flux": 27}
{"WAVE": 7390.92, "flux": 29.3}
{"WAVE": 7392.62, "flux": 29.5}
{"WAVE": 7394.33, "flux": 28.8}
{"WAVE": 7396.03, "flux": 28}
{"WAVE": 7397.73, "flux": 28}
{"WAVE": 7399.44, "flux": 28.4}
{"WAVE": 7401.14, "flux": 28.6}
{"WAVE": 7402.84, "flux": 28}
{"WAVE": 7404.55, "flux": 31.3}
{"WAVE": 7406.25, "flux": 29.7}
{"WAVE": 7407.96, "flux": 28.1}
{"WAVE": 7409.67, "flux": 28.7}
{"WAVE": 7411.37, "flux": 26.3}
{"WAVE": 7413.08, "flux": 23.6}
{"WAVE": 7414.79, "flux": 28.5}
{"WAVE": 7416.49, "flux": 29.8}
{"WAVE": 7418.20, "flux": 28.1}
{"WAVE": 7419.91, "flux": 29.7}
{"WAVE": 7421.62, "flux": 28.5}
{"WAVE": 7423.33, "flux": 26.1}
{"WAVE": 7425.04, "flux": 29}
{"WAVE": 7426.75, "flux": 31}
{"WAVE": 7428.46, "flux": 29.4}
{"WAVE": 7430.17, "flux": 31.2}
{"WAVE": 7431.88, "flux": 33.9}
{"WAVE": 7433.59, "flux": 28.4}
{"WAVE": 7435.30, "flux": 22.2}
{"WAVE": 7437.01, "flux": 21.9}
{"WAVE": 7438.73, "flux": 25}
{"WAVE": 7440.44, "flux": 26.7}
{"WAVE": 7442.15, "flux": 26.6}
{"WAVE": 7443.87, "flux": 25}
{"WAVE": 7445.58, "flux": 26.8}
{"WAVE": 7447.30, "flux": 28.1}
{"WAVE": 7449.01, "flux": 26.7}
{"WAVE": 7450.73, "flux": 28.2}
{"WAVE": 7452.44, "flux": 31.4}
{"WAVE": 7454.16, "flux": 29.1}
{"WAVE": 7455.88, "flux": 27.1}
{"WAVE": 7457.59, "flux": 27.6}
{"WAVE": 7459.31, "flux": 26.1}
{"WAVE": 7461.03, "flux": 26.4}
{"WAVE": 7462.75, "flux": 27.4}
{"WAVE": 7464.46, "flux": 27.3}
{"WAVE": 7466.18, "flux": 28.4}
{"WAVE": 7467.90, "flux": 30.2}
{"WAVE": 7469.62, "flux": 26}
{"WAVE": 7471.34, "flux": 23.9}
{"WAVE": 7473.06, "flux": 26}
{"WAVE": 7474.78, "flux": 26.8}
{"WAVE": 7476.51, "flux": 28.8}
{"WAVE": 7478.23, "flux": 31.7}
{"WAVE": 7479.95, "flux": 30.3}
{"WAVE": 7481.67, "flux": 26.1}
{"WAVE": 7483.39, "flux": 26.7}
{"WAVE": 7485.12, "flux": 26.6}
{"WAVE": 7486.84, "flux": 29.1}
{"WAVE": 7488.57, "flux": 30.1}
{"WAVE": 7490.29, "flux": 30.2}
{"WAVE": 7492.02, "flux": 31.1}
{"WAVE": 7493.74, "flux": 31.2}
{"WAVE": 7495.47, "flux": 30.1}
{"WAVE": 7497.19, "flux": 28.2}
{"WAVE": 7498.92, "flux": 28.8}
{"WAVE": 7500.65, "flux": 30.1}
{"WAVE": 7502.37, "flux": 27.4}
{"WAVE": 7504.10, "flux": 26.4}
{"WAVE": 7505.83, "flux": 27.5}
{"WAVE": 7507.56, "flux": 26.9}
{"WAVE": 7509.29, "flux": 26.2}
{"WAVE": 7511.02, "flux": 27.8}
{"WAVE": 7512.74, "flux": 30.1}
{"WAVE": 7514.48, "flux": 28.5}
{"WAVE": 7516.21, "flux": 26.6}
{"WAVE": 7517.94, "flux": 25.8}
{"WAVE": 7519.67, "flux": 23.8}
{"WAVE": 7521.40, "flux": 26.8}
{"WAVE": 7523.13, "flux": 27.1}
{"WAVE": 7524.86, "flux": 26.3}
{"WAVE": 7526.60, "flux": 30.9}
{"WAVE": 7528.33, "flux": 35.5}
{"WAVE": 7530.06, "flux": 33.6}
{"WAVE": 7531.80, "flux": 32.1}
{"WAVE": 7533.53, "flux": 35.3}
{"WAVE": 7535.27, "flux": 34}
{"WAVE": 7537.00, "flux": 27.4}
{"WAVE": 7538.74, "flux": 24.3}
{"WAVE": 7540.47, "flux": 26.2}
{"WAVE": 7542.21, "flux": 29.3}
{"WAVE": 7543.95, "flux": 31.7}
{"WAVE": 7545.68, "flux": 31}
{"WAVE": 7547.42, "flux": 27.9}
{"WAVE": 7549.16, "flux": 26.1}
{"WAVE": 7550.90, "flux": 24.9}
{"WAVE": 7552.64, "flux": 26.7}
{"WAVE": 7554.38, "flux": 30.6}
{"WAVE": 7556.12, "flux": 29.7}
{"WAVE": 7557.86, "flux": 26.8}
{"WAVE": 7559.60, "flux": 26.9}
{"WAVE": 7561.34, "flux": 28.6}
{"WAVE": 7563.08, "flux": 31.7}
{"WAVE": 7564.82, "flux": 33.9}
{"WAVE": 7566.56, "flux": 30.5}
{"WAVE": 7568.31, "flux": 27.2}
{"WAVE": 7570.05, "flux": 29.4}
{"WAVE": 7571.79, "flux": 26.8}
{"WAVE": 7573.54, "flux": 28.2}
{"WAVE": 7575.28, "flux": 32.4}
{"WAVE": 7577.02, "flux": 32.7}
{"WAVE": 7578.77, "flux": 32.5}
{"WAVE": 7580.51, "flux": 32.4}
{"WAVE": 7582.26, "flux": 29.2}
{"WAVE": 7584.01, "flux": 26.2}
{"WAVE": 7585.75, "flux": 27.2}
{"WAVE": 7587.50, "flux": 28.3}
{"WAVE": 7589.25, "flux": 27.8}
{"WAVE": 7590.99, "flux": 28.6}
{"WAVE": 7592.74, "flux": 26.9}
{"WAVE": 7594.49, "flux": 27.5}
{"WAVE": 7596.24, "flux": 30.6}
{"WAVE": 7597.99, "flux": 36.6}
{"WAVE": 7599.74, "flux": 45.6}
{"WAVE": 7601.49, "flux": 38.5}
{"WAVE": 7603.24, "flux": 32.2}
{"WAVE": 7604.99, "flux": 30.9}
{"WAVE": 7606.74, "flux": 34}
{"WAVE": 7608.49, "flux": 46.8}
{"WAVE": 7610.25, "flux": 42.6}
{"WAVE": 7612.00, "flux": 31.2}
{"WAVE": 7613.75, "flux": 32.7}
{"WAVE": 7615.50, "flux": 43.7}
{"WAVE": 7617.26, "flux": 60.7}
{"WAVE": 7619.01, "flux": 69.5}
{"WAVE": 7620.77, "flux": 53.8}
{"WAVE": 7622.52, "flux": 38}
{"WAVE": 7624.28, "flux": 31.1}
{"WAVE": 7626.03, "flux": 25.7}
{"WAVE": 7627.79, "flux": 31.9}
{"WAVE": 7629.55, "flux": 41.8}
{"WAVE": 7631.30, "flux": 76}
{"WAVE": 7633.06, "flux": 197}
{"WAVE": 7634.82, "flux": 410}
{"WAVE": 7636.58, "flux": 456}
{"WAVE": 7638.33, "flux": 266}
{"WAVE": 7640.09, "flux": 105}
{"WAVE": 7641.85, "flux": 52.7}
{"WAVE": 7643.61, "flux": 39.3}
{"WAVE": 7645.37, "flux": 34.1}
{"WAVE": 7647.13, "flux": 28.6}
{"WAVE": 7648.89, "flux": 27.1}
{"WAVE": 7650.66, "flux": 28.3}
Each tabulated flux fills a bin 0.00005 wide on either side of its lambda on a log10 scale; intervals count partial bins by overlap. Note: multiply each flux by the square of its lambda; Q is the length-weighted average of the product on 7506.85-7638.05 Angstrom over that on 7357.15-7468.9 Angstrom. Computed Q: 1.76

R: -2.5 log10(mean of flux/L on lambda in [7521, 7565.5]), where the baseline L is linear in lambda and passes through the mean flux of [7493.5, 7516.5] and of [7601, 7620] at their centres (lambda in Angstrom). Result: 0.13 mag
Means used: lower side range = 28.2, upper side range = 42.2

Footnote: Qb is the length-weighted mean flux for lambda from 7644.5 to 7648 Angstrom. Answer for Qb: 31.4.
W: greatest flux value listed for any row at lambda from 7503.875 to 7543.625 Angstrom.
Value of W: 35.5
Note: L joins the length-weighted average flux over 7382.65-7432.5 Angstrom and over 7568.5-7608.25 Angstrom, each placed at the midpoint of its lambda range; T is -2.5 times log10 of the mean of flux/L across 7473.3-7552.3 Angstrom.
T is 0.05 mag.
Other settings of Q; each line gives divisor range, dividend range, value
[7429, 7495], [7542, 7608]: 1.12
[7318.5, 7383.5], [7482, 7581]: 1.08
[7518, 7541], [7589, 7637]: 2.45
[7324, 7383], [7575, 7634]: 1.59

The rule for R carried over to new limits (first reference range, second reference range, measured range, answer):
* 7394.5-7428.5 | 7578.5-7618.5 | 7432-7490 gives 0.10 mag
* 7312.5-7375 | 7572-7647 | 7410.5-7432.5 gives 0.33 mag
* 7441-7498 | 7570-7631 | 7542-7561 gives 0.16 mag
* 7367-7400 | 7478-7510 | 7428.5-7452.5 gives 0.04 mag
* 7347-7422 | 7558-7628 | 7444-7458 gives 0.07 mag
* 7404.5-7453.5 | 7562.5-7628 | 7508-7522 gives 0.17 mag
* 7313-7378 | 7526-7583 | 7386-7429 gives 0.00 mag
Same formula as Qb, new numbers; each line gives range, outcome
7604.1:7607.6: 32.5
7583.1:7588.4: 27.2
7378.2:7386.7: 28.8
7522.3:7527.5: 28.2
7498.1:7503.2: 28.8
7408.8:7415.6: 26.8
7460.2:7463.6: 26.9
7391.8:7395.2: 29.1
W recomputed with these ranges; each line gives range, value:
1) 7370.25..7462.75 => 33.9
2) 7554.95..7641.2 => 456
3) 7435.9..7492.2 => 31.7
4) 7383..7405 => 31.3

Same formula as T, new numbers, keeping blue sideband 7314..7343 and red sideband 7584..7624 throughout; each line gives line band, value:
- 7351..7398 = 0.09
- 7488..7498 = 0.13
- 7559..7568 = 0.20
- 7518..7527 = 0.29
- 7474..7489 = 0.18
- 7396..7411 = 0.09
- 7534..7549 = 0.22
